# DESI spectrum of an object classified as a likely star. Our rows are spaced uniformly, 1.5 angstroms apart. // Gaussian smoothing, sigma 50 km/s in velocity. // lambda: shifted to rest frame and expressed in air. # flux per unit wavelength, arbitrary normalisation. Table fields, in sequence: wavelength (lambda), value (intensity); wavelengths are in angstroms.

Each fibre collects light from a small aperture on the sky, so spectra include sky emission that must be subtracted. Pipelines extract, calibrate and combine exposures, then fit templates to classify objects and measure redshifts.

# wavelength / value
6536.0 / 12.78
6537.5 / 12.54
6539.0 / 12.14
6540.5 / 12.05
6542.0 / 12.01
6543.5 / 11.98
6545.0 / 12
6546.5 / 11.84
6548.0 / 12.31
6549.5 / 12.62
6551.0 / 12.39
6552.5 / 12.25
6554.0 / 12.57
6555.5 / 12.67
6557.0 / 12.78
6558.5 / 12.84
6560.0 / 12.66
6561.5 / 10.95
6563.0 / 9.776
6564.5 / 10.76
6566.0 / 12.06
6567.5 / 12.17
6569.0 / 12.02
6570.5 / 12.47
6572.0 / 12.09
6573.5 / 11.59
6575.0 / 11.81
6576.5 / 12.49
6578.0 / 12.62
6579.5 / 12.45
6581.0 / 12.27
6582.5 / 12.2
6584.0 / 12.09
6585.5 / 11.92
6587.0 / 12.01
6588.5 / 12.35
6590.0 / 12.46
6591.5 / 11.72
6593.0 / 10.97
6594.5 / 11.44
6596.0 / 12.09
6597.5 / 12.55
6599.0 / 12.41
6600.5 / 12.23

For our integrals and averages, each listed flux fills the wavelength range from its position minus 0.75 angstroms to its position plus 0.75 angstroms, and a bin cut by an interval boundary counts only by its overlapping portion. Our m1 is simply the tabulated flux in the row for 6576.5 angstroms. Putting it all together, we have 12.49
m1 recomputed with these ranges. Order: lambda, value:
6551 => 12.39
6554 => 12.57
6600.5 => 12.23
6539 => 12.14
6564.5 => 10.76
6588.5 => 12.35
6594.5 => 11.44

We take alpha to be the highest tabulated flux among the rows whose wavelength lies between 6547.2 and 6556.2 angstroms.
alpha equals 12.67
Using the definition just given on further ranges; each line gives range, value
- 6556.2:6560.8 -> 12.84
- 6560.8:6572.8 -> 12.47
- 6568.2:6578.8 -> 12.62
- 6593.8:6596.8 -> 12.09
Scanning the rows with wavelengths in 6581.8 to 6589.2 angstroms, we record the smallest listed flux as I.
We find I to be 11.92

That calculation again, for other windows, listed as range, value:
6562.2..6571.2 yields 9.776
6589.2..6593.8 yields 10.97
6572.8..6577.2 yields 11.59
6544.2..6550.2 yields 11.84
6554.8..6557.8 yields 12.67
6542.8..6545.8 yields 11.98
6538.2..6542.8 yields 12.01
